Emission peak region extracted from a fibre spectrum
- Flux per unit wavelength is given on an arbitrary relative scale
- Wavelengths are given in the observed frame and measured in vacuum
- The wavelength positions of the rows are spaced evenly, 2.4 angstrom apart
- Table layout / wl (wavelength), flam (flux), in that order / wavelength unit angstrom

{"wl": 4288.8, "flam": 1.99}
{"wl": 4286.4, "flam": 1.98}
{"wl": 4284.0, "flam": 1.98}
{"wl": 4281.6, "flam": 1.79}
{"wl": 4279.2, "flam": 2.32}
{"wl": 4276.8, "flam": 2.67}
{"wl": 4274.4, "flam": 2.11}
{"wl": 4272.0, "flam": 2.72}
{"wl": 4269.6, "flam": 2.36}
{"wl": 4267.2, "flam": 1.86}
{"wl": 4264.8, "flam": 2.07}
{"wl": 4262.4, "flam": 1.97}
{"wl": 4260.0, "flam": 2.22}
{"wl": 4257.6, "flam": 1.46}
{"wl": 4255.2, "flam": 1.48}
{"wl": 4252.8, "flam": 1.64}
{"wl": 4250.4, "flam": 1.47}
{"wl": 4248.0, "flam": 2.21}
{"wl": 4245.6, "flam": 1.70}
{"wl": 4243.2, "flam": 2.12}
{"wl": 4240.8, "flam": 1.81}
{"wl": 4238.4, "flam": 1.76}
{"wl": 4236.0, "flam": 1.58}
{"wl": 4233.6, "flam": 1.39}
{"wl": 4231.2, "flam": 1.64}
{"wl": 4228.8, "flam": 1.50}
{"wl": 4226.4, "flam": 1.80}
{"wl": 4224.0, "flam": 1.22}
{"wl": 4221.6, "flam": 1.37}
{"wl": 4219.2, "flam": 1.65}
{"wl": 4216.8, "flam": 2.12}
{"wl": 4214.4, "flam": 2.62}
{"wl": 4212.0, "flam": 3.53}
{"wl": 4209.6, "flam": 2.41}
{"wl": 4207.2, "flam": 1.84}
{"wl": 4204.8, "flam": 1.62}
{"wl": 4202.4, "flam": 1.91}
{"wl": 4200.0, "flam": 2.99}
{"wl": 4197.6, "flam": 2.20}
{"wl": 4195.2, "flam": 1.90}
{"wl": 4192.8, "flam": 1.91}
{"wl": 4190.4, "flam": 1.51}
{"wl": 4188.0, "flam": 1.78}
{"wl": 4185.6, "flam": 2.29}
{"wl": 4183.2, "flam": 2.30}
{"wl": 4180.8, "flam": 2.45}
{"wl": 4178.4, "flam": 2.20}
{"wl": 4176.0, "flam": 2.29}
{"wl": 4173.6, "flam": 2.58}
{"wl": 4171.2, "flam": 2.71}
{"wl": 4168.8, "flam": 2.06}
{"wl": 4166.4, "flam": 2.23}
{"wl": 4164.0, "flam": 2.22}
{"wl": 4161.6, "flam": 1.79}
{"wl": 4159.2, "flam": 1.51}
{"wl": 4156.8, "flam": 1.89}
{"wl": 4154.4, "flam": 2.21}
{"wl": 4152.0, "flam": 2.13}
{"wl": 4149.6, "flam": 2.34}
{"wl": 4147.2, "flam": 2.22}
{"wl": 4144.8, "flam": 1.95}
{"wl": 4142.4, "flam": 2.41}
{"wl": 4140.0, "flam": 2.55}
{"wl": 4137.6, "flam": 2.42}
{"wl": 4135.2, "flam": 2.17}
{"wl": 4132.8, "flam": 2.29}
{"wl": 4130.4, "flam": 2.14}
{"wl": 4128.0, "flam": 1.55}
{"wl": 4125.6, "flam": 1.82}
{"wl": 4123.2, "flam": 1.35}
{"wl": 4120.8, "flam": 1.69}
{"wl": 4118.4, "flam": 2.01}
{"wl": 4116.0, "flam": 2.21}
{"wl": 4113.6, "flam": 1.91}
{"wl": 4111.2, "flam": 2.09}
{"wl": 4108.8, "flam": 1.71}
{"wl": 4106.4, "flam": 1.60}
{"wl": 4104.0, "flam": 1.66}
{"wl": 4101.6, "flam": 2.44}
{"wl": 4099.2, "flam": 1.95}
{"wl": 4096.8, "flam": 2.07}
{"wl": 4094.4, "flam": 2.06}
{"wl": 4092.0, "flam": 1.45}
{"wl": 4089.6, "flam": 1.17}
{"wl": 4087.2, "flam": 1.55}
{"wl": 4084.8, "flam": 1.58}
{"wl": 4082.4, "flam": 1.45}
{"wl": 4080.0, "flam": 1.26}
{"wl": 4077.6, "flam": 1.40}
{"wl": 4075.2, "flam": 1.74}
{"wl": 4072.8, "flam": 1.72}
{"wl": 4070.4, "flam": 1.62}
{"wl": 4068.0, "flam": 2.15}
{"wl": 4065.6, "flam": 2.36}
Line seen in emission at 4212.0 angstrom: [O II] 3727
